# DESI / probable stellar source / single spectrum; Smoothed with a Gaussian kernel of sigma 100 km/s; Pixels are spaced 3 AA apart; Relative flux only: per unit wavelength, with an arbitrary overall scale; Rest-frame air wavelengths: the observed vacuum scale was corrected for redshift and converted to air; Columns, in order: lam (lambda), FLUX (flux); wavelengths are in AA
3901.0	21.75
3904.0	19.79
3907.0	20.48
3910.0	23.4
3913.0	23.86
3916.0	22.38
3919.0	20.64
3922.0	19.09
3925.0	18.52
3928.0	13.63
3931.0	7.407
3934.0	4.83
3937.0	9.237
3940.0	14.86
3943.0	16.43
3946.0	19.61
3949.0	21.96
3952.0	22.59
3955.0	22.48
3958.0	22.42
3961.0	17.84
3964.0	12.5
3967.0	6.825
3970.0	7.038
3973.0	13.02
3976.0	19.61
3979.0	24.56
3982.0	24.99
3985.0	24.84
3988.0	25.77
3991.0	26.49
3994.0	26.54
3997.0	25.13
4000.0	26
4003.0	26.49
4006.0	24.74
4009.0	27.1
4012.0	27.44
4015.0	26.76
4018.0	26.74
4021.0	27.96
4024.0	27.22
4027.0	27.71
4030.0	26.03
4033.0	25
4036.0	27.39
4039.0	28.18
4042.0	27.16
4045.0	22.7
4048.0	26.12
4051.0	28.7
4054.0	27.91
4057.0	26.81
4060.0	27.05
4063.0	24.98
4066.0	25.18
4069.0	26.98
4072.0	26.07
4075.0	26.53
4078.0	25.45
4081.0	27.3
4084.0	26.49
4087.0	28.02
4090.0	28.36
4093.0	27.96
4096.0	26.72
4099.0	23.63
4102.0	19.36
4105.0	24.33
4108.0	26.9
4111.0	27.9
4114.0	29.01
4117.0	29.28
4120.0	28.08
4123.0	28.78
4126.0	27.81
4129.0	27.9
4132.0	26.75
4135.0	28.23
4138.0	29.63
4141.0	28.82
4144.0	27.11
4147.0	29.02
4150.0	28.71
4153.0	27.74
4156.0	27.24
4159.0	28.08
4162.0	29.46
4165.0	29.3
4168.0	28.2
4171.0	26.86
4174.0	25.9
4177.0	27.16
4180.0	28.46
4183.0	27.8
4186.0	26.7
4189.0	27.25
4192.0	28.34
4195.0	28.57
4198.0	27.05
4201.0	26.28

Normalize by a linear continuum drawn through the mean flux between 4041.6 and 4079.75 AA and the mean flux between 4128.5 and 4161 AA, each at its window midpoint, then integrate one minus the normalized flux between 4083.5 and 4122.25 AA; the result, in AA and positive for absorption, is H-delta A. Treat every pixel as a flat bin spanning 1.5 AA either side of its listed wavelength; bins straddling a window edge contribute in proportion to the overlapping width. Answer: 0.8 AA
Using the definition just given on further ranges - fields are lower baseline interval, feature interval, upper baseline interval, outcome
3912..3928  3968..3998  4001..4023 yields 4.0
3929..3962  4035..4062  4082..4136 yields -4.5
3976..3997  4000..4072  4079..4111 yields -3.1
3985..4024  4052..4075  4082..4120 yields 0.0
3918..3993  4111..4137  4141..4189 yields -2.4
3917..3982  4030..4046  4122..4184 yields -3.6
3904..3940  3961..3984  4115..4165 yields 4.3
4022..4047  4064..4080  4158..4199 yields 0.4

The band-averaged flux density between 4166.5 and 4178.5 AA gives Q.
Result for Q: 27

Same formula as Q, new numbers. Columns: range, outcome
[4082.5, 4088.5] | 27.3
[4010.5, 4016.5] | 27.1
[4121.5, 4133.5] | 27.8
